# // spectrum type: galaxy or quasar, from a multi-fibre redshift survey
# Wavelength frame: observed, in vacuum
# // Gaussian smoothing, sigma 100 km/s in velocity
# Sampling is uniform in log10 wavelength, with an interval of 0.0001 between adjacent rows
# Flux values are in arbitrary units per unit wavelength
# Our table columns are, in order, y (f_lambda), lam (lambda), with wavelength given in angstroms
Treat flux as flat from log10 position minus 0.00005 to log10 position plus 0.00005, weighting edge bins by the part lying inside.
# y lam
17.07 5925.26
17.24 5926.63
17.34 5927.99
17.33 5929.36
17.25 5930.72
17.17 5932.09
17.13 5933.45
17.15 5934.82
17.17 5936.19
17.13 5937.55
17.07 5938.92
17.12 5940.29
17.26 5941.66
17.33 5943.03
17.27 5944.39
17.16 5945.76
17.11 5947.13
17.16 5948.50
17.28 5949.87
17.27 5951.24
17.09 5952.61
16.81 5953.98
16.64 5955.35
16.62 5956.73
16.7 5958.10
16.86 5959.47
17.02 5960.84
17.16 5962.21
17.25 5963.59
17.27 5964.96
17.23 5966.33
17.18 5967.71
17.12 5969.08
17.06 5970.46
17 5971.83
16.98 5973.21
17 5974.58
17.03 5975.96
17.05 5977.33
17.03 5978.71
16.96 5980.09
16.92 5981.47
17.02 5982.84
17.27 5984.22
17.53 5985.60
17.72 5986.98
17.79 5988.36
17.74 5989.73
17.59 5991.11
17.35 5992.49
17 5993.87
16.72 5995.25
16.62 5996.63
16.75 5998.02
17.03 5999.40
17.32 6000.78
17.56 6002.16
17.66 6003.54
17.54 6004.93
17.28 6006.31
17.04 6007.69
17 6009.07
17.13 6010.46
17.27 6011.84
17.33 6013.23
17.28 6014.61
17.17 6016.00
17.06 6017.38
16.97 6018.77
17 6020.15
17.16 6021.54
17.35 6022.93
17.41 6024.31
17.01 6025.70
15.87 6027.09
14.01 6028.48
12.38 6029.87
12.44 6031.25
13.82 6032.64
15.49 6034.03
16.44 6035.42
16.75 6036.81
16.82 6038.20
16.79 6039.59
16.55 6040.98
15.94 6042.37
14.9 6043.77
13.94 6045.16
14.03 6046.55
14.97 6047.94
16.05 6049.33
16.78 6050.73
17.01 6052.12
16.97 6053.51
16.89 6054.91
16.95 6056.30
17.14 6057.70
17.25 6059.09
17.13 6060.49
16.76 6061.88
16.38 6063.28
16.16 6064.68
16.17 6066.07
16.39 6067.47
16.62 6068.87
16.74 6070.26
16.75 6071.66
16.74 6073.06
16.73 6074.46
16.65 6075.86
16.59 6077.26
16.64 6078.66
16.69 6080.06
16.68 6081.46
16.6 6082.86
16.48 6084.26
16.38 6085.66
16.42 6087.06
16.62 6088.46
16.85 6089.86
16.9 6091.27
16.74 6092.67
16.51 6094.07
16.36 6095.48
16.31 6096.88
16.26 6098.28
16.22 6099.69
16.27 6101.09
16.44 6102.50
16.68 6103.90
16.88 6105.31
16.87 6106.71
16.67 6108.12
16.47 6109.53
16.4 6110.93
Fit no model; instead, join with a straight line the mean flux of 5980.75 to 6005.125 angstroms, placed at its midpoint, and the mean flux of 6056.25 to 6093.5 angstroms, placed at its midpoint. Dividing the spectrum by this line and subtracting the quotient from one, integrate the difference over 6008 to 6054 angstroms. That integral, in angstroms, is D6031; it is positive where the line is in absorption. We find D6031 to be 2.4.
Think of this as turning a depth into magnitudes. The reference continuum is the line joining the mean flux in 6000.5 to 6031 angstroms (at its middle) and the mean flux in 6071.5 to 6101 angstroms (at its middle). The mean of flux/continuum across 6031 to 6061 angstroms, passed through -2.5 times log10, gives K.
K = 0.044 mag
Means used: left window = 16.7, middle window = 16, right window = 16.6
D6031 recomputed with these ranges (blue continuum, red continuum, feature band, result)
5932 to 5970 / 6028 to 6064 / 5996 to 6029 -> -1.5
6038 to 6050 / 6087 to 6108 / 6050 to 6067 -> -1.1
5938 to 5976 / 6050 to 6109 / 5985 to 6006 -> -0.5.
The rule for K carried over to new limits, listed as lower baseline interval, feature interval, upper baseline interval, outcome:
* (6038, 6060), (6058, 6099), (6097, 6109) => -0.016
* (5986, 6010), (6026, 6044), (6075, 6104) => 0.114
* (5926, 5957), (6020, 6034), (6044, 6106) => 0.090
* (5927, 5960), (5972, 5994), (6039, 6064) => -0.030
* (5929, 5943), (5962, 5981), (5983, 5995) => 0.018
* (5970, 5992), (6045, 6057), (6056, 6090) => 0.049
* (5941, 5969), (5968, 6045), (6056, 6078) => 0.013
